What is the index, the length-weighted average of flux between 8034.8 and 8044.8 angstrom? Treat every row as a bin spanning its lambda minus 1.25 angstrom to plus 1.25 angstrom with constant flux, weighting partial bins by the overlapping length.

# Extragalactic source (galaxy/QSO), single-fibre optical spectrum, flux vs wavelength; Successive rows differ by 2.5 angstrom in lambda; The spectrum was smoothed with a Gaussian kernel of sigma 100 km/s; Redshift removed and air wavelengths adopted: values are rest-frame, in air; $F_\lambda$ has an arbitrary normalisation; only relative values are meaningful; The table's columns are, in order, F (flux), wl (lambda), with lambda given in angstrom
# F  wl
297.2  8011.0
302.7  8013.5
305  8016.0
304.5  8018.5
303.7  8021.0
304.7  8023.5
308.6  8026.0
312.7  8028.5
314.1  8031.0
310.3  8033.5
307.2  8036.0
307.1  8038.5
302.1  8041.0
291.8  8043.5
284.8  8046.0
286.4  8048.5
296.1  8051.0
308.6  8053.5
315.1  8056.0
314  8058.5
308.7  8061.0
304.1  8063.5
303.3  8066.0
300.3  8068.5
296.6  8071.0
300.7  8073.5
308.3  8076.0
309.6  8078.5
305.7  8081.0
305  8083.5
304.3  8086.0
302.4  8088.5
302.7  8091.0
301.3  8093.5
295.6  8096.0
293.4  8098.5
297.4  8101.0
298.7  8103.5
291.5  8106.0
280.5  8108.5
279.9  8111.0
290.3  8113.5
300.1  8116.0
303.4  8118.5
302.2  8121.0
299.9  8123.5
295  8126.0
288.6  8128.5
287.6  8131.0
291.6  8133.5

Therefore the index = 302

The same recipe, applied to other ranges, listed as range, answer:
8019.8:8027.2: 306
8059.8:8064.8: 306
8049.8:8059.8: 309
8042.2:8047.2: 288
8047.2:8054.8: 297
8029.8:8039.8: 310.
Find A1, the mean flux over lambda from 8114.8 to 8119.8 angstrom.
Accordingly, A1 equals 302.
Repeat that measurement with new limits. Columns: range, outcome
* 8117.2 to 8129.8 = 298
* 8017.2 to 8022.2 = 304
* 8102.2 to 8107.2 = 295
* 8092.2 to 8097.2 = 299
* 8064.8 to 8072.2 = 300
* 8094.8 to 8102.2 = 295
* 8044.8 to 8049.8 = 286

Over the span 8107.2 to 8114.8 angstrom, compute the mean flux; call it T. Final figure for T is 284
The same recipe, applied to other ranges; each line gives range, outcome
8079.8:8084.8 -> 305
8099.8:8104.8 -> 298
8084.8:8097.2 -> 301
